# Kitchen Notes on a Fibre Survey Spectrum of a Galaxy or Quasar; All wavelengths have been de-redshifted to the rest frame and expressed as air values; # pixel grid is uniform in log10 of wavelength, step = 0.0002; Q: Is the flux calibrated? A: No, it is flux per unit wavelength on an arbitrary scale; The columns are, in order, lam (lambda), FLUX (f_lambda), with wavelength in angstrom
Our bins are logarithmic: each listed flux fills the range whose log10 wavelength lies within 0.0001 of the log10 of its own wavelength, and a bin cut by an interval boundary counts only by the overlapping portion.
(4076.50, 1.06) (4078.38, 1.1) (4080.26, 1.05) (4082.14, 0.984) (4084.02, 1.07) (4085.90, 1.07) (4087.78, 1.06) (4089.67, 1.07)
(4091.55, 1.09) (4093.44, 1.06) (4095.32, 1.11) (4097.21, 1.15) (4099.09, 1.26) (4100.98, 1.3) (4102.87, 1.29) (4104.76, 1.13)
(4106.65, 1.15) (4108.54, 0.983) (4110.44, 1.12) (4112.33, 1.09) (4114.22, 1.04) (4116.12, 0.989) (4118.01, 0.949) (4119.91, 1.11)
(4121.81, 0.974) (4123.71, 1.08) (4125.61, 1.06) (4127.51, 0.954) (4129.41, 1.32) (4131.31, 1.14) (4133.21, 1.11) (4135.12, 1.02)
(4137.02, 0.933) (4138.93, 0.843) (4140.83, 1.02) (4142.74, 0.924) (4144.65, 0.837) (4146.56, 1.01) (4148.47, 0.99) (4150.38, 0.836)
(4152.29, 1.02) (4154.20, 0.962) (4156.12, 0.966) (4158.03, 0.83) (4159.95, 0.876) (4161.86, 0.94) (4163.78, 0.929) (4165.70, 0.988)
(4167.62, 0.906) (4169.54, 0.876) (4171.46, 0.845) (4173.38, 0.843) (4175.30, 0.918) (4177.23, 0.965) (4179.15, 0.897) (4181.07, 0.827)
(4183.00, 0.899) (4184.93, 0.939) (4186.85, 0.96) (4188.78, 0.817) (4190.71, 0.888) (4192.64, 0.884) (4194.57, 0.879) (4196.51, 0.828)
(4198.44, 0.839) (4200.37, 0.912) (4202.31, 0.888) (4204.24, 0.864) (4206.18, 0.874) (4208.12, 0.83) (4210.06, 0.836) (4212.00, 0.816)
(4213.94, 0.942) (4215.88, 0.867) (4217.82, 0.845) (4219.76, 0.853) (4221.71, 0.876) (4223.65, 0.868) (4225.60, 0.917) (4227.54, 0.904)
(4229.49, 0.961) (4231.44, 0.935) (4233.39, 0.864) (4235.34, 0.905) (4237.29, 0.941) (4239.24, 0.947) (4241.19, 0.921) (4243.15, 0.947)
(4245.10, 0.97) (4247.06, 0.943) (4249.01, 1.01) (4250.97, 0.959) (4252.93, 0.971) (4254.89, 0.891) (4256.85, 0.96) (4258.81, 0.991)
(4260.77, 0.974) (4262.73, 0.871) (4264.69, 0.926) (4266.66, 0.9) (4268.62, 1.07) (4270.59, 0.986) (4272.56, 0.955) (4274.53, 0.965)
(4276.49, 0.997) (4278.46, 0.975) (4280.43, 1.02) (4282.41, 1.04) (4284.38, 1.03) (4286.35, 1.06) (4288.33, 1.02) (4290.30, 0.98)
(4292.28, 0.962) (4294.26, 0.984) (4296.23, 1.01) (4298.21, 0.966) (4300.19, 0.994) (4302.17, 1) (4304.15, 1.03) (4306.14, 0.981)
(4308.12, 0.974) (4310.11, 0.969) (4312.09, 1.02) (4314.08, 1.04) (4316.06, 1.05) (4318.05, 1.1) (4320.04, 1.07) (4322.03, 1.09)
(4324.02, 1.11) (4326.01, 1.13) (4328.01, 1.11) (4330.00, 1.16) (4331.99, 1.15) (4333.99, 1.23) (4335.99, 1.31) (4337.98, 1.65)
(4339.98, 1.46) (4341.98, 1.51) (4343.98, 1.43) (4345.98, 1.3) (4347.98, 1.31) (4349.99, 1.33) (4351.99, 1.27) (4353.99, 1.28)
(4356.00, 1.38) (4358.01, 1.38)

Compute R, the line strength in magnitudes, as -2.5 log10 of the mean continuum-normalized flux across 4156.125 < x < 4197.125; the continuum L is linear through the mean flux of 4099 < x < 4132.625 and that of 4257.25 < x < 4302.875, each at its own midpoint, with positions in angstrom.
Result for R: 0.18 mag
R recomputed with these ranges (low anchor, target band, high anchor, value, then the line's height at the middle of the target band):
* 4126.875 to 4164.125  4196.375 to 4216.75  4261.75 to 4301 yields 0.13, 0.979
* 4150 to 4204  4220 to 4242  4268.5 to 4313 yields 0.04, 0.946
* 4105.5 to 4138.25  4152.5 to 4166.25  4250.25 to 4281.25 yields 0.11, 1.03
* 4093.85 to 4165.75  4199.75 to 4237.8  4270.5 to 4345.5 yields 0.20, 1.06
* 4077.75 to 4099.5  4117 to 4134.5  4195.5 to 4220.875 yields -0.06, 1.02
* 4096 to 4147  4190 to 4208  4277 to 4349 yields 0.24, 1.09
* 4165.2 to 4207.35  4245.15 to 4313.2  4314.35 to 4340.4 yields 0.11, 1.09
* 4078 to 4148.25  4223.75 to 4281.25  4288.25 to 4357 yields 0.18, 1.13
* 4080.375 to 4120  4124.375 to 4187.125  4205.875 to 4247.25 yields 0.07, 1.01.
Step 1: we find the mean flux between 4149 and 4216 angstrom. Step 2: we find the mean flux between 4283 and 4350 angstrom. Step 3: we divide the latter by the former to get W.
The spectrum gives 1.3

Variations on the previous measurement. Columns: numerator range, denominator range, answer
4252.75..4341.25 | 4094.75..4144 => 0.98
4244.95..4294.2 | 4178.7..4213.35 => 1.12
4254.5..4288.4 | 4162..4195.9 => 1.09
